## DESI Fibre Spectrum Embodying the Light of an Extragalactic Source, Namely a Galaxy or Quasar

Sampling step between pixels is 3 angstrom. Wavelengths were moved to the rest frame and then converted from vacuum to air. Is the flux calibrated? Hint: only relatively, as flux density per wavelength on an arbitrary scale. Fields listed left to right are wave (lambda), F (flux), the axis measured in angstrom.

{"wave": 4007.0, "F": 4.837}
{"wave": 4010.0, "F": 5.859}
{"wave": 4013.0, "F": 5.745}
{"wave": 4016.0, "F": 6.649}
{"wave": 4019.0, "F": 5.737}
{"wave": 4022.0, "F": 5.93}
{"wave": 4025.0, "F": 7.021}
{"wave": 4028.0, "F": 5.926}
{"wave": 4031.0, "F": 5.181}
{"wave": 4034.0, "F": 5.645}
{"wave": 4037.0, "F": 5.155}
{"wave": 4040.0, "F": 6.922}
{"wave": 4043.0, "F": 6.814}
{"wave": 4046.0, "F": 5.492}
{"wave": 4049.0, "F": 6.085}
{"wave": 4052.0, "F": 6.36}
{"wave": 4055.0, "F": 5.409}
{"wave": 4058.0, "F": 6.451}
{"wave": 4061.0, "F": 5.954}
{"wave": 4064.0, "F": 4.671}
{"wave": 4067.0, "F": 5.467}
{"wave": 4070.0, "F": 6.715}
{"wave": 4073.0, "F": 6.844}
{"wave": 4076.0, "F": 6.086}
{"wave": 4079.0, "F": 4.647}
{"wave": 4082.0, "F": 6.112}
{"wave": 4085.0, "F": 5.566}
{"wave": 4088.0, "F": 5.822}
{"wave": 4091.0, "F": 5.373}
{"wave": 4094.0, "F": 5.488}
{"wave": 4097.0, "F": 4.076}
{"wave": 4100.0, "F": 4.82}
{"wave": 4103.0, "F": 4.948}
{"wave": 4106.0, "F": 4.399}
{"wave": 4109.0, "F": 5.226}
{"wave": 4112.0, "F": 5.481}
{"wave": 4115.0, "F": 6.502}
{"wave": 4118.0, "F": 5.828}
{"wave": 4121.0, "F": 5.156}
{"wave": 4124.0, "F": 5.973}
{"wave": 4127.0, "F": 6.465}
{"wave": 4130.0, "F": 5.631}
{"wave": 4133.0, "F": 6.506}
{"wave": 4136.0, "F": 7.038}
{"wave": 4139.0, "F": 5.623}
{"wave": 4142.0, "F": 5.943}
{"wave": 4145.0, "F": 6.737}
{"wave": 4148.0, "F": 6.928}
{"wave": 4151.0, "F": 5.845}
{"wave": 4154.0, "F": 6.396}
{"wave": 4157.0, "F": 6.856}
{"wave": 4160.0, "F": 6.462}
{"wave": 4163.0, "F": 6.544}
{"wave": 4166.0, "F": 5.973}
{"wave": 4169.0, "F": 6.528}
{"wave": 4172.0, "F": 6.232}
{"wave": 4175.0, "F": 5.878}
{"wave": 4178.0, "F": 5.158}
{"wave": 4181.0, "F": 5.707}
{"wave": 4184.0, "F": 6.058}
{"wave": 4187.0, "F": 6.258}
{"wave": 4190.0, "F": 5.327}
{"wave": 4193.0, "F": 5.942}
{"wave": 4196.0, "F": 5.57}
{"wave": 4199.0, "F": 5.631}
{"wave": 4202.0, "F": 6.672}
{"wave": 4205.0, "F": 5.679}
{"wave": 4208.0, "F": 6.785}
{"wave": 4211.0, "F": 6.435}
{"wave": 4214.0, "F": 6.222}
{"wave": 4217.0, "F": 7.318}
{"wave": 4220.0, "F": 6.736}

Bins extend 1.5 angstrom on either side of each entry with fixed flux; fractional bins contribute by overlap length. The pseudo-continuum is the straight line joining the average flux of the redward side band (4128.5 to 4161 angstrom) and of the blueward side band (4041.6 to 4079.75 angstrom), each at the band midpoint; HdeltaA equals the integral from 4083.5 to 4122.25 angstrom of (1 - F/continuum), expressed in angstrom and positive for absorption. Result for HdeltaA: 5.47 angstrom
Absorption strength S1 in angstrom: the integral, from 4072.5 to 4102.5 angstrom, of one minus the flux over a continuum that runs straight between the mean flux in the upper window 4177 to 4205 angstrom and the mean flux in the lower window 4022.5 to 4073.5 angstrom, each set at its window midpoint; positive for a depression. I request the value 2.6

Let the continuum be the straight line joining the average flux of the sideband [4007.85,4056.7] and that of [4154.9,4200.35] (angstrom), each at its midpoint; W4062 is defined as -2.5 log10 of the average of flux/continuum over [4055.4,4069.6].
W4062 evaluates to 0.05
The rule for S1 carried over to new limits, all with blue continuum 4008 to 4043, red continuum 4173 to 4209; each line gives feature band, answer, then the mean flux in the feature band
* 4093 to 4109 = 3.2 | 4.77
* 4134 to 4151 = -1.4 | 6.4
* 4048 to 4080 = 0.4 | 5.9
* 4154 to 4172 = -1.7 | 6.45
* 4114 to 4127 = 0.0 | 5.91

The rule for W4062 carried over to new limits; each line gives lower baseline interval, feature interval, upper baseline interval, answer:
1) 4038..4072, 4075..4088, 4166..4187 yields 0.075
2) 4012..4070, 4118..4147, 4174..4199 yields -0.056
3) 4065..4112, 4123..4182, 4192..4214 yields -0.075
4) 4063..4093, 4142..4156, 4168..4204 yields -0.104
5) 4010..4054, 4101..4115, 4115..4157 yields 0.190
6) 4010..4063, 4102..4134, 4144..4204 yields 0.081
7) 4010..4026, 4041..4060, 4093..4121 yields -0.057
